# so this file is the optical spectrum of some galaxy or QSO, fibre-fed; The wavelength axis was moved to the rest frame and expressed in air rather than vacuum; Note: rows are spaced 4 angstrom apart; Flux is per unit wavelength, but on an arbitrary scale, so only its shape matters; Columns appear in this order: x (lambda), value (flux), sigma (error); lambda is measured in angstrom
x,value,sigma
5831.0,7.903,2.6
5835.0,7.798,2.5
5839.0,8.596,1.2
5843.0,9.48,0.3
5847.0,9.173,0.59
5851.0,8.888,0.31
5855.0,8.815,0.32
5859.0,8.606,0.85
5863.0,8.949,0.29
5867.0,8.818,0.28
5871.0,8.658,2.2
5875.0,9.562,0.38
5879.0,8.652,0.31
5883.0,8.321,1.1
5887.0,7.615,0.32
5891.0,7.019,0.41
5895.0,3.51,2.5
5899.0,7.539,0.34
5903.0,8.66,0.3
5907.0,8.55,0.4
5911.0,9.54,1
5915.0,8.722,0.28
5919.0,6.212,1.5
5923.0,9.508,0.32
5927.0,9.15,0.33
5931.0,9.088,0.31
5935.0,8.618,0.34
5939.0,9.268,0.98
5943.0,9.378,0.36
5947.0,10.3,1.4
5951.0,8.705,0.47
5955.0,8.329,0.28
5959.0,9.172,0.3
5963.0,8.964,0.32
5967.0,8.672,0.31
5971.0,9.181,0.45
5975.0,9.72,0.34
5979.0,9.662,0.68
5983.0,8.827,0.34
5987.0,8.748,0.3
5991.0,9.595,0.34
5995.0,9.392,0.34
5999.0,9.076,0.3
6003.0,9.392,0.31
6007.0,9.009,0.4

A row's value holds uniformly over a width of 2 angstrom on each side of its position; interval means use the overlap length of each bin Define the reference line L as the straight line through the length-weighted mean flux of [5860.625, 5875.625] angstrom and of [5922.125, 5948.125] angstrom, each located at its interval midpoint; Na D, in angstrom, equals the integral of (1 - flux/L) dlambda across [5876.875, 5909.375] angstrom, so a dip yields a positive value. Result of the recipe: 5.6 angstrom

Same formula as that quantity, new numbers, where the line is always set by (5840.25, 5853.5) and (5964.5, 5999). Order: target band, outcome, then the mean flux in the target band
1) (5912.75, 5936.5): 1.6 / 8.56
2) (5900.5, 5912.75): 0.4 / 8.85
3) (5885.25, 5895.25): 3.0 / 6.45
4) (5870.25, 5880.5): 0.2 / 9.01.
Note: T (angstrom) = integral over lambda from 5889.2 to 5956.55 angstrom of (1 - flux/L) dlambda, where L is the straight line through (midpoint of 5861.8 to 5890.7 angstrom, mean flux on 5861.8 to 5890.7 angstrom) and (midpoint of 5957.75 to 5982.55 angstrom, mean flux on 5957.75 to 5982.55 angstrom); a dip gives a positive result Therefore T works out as 4.0 angstrom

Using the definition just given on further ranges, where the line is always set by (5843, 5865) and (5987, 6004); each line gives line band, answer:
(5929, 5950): -0.34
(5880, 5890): 1.19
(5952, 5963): 0.49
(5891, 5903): 3.65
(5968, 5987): -0.01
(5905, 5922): 1.42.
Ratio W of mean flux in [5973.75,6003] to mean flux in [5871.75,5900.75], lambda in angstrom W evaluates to 1.24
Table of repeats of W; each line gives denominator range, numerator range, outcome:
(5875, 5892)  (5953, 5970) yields 1.08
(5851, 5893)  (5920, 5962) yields 1.07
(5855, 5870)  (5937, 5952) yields 1.08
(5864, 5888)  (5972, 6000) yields 1.07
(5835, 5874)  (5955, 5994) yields 1.03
